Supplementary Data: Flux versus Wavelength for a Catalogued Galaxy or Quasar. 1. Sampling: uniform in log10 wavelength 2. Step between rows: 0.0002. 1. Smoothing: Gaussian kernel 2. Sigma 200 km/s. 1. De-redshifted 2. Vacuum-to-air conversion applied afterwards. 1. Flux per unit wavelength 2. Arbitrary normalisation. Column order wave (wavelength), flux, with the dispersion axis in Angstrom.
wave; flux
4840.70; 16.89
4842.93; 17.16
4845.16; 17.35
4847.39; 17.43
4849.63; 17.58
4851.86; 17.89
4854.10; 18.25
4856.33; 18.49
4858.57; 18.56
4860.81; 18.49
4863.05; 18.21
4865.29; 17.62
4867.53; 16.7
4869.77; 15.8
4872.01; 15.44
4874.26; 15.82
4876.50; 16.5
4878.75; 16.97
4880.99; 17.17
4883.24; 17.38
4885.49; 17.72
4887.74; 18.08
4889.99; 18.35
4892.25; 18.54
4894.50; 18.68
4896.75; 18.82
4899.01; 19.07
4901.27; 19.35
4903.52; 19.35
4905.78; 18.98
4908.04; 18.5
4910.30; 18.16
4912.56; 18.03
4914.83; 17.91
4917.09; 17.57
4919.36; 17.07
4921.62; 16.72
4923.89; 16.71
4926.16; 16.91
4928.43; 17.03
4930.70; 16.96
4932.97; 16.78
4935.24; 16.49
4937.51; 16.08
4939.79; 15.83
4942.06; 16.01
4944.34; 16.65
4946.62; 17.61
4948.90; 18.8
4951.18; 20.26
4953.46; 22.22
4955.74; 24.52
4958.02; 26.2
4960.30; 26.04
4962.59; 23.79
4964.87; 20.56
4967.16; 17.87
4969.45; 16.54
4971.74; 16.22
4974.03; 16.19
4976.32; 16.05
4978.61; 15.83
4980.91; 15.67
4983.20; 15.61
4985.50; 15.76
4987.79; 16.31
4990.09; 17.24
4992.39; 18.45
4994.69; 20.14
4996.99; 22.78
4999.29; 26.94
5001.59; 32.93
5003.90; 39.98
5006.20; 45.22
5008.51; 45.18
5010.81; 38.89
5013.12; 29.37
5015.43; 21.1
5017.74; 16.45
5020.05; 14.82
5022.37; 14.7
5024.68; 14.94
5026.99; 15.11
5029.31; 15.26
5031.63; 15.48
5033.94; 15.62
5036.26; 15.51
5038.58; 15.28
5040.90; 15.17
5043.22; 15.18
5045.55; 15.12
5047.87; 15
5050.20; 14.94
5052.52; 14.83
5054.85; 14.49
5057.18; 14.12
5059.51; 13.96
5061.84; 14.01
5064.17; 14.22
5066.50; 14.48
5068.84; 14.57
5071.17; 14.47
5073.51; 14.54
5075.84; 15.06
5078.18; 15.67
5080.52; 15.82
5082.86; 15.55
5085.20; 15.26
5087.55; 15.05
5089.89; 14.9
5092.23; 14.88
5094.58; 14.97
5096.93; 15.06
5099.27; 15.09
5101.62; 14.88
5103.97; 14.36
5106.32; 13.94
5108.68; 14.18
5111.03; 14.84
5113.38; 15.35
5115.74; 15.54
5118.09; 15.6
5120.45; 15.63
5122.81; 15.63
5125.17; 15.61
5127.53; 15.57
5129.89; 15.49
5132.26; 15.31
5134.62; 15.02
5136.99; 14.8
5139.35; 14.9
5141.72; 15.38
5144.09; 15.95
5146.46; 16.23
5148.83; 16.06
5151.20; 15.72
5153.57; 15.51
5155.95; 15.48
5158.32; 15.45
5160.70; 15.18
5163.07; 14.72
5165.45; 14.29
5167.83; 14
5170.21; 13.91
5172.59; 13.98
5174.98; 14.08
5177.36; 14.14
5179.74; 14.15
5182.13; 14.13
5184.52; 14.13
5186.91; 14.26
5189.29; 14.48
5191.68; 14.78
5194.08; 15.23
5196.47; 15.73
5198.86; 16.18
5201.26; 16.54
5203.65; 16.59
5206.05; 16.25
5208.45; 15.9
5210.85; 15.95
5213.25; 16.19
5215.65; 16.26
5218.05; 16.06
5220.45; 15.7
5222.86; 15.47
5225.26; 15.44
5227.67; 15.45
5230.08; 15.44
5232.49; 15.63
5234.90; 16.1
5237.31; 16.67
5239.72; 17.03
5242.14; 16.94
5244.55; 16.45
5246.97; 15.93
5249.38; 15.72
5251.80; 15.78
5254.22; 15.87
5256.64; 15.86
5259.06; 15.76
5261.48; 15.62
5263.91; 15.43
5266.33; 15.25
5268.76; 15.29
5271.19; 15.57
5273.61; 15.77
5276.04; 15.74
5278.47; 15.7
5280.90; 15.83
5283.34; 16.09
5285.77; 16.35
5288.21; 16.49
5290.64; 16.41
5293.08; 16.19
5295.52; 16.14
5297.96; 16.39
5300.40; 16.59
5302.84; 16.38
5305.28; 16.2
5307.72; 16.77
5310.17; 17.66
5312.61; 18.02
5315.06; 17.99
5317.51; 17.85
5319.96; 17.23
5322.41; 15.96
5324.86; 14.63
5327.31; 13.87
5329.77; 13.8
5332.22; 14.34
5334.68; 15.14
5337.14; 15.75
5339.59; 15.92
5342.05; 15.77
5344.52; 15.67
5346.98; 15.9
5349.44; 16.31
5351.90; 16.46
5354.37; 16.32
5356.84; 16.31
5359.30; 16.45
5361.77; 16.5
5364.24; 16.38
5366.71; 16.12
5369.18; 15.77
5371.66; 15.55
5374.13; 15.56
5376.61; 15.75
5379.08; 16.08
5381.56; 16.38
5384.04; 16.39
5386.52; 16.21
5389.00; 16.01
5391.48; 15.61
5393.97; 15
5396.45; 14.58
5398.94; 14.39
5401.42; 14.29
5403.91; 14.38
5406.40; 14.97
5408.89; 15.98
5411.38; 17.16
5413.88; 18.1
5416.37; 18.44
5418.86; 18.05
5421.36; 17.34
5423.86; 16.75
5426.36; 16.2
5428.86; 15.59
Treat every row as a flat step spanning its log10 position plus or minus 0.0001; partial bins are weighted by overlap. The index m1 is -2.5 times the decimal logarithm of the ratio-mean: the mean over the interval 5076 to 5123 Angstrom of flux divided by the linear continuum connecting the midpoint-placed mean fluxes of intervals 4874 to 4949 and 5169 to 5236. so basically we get 0.069 mag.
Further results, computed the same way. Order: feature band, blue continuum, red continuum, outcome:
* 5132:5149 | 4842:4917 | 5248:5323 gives 0.09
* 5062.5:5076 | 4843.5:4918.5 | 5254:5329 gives 0.18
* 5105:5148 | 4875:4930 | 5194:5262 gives 0.09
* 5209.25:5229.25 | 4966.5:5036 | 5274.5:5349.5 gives 0.12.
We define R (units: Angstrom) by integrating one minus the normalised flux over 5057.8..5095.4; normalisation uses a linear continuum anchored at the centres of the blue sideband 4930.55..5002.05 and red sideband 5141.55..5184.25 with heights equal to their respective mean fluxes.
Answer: 4.3 Angstrom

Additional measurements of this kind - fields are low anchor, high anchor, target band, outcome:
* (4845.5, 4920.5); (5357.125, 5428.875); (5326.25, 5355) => 1.5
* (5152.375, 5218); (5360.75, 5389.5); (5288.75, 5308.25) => -0.9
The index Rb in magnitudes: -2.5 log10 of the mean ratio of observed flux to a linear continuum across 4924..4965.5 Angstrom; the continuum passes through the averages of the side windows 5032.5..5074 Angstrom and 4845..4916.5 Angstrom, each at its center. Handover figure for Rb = -0.16 mag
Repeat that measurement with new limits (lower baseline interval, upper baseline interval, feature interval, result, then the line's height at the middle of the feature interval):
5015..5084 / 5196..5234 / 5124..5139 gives 0.02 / 15.5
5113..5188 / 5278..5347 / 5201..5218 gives -0.05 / 15.4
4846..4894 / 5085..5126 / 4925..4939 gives 0.01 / 16.8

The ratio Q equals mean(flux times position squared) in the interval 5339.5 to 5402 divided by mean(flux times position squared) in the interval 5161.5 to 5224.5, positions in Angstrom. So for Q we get 1.12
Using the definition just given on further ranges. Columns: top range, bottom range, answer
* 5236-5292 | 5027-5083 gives 1.16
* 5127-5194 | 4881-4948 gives 0.93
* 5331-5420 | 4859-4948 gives 1.10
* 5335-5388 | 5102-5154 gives 1.15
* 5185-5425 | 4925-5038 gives 0.88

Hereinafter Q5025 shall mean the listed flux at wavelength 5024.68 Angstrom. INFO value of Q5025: 14.94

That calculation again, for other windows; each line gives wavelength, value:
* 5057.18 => 14.12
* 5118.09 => 15.6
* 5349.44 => 16.31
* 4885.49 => 17.72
